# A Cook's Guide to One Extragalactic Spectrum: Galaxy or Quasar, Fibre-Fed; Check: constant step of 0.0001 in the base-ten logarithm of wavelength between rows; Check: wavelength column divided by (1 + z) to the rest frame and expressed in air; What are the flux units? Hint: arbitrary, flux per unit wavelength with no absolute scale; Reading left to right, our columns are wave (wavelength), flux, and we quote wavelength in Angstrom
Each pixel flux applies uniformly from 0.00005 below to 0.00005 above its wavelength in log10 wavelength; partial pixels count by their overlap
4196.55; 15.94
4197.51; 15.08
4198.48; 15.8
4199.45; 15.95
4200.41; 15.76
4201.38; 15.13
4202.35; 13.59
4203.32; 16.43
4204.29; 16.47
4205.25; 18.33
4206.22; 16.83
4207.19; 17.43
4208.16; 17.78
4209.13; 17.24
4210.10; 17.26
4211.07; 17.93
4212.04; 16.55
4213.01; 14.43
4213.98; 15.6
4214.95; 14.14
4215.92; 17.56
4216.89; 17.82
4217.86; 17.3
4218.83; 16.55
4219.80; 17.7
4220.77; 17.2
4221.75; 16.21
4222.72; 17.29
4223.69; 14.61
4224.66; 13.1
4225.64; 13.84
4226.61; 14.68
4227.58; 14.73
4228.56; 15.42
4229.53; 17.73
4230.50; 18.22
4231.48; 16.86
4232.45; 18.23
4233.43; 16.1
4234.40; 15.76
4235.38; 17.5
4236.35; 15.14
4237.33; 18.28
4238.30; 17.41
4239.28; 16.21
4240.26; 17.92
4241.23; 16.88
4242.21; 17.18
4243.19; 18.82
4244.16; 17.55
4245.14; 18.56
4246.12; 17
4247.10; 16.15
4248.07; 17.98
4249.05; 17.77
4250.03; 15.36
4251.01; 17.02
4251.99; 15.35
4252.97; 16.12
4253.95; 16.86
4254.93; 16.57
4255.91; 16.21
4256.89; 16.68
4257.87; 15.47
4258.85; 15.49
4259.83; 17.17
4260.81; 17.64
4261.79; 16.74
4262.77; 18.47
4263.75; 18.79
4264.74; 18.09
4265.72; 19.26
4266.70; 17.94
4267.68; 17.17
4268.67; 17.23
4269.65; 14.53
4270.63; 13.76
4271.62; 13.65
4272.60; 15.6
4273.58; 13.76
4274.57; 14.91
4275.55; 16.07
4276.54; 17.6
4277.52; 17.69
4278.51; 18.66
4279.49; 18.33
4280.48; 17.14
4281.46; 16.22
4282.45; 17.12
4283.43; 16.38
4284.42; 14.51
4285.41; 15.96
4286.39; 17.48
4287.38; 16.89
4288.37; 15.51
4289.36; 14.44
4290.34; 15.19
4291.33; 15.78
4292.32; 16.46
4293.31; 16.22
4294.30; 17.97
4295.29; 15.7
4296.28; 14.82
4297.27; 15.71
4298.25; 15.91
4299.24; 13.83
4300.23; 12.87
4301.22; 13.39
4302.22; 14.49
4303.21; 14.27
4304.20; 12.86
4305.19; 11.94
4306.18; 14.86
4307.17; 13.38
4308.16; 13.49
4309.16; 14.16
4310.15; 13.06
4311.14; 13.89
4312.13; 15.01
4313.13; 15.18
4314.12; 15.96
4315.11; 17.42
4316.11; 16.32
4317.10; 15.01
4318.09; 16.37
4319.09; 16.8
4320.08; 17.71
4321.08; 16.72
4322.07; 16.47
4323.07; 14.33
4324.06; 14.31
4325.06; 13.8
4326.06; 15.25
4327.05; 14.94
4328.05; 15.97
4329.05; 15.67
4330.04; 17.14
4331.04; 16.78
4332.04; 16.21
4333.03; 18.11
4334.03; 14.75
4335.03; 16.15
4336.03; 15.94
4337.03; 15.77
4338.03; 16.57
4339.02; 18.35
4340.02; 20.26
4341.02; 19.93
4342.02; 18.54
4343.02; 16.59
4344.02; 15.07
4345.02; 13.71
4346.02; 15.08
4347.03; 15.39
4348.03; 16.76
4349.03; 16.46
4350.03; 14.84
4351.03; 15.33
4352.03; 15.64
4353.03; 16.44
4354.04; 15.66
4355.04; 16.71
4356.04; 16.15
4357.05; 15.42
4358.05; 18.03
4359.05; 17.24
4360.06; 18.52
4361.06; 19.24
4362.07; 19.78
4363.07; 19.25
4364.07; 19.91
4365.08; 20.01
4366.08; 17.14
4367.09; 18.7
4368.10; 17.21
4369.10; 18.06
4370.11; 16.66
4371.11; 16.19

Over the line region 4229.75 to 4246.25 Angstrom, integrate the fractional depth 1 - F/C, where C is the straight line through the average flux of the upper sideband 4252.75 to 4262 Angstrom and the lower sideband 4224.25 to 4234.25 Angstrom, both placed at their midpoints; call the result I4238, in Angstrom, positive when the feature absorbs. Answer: -1.2 Angstrom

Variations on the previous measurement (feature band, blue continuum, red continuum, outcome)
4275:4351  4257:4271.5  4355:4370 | 7.3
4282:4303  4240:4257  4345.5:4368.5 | 1.9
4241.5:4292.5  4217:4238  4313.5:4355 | -1.0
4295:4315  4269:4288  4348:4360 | 2.3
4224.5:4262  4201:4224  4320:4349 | -0.3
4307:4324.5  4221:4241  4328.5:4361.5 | 1.2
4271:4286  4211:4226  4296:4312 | -1.7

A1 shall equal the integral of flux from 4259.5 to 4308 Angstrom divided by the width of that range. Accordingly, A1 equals 15.9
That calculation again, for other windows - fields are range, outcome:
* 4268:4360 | 15.8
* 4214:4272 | 16.7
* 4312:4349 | 16.2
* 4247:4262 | 16.5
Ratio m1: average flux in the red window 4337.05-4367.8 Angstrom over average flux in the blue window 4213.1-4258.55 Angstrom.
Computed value 1.04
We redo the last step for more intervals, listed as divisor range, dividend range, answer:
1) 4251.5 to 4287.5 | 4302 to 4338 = 0.92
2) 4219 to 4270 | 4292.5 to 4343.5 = 0.93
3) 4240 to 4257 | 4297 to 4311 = 0.81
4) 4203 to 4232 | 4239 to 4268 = 1.04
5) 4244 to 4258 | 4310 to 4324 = 0.94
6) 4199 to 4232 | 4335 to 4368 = 1.05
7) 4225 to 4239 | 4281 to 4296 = 0.98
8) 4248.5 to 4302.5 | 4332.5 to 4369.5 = 1.05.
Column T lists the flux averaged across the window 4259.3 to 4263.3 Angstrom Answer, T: 17.5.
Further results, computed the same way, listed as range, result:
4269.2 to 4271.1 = 14.2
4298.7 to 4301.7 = 13.4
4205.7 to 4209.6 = 17.3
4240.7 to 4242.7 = 17.1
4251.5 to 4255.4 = 16.2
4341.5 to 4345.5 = 16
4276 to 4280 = 18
